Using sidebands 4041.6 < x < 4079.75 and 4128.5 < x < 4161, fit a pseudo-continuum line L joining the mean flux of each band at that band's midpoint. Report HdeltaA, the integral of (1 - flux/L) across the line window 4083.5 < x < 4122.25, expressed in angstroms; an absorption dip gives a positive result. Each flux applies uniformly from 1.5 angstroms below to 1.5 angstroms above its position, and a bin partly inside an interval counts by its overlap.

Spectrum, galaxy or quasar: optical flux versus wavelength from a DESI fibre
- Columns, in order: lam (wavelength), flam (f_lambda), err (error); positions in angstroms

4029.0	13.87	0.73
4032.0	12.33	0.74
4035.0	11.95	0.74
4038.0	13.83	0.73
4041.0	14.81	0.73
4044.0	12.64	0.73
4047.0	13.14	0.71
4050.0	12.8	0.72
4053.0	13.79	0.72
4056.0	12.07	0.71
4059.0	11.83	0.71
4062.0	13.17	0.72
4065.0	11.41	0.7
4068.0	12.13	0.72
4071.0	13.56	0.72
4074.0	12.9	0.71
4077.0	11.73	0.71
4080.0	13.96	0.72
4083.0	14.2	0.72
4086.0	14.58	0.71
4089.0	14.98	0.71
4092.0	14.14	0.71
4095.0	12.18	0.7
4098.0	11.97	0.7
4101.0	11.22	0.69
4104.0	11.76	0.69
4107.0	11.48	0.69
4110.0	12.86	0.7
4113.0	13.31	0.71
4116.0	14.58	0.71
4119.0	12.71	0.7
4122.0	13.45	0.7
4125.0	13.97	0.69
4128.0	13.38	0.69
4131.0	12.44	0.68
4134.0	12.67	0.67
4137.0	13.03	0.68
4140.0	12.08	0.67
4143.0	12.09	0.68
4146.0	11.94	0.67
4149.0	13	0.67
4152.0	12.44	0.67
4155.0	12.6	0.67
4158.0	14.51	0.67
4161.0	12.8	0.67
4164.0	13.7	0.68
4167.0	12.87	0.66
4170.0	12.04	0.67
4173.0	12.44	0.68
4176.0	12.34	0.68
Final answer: -1.0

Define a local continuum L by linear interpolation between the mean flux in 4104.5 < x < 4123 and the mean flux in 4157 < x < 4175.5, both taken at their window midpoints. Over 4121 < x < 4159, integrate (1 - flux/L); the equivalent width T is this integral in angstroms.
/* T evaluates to 0.3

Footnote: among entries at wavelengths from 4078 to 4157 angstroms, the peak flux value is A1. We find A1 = 14.98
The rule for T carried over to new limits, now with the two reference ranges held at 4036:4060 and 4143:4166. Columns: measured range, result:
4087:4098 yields -0.44 angstroms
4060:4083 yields 0.53 angstroms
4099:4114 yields 1.08 angstroms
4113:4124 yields -0.48 angstroms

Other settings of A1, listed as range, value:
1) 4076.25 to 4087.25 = 14.58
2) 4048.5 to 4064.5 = 13.79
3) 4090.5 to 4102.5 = 14.14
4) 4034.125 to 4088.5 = 14.81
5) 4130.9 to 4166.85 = 14.51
